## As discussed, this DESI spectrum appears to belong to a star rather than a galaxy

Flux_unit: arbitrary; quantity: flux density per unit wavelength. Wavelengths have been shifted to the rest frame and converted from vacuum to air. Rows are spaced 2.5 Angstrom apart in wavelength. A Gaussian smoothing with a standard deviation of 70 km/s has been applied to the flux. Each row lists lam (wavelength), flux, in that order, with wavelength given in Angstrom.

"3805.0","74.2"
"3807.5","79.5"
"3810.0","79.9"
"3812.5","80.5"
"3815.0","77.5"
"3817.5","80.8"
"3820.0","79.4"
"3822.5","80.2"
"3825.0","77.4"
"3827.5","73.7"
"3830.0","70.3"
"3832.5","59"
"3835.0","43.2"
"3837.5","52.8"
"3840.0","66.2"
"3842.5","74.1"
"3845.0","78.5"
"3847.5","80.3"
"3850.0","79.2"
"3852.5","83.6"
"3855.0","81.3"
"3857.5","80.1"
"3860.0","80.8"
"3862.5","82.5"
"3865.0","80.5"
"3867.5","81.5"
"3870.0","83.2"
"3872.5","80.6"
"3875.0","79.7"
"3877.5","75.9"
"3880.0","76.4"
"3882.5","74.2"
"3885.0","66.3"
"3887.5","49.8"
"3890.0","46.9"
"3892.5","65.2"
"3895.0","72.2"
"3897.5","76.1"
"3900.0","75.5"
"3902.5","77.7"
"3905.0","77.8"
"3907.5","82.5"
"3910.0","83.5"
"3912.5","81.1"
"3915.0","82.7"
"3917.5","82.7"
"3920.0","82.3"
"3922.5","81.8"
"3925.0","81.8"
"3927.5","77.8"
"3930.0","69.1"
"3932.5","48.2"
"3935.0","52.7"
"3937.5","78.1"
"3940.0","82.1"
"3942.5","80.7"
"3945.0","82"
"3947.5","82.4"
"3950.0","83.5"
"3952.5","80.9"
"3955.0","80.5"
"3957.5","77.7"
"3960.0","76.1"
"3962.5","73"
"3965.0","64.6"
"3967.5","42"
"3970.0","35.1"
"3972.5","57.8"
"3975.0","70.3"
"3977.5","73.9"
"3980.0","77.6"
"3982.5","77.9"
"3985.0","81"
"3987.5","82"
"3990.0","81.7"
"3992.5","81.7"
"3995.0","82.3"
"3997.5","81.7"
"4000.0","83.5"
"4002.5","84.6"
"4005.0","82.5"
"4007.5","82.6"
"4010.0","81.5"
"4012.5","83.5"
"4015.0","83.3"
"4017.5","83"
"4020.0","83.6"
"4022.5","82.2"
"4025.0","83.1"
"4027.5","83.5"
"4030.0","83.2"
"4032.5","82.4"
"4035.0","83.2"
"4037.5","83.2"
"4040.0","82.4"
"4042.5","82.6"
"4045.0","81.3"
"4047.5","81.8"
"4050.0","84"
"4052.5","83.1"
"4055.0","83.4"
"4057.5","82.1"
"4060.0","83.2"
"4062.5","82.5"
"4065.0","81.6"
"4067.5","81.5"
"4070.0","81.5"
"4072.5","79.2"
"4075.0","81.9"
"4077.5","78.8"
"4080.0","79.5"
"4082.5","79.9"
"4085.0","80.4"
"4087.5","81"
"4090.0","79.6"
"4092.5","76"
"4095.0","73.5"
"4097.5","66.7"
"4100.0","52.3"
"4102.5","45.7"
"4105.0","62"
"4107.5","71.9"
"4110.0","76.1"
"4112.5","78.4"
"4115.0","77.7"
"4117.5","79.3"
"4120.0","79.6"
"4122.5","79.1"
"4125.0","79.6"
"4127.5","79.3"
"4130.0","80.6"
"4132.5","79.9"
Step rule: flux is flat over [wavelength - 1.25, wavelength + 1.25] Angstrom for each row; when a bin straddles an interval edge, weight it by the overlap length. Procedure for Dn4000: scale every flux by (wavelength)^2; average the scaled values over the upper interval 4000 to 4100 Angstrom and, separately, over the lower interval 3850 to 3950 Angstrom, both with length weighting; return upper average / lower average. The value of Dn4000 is 1.15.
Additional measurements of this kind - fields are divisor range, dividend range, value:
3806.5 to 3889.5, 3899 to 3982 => 1.04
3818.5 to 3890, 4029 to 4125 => 1.19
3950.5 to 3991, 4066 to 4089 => 1.20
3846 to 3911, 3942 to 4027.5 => 1.07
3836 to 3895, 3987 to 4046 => 1.21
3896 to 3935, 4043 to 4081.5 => 1.15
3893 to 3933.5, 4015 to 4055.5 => 1.14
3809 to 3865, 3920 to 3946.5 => 1.04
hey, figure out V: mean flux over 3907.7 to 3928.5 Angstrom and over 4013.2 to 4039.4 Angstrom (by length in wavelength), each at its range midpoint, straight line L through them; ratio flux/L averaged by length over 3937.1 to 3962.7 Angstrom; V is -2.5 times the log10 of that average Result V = 0.03 mag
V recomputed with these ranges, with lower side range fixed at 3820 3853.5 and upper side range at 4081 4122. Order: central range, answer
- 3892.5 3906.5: -0.055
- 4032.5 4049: -0.143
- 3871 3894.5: 0.040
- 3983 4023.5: -0.147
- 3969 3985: 0.074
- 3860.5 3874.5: -0.148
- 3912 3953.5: -0.079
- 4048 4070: -0.143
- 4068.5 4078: -0.114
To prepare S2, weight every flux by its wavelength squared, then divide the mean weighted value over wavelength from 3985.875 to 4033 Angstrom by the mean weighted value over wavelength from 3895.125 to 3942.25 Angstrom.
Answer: 1.1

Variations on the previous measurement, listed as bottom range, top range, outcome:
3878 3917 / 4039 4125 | 1.16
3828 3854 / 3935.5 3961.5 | 1.22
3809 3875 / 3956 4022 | 1.08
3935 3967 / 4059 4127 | 1.06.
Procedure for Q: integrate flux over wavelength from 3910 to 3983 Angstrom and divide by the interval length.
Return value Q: 73.1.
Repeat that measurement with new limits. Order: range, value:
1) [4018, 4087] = 82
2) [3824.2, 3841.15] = 62.8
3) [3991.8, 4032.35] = 82.9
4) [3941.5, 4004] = 75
